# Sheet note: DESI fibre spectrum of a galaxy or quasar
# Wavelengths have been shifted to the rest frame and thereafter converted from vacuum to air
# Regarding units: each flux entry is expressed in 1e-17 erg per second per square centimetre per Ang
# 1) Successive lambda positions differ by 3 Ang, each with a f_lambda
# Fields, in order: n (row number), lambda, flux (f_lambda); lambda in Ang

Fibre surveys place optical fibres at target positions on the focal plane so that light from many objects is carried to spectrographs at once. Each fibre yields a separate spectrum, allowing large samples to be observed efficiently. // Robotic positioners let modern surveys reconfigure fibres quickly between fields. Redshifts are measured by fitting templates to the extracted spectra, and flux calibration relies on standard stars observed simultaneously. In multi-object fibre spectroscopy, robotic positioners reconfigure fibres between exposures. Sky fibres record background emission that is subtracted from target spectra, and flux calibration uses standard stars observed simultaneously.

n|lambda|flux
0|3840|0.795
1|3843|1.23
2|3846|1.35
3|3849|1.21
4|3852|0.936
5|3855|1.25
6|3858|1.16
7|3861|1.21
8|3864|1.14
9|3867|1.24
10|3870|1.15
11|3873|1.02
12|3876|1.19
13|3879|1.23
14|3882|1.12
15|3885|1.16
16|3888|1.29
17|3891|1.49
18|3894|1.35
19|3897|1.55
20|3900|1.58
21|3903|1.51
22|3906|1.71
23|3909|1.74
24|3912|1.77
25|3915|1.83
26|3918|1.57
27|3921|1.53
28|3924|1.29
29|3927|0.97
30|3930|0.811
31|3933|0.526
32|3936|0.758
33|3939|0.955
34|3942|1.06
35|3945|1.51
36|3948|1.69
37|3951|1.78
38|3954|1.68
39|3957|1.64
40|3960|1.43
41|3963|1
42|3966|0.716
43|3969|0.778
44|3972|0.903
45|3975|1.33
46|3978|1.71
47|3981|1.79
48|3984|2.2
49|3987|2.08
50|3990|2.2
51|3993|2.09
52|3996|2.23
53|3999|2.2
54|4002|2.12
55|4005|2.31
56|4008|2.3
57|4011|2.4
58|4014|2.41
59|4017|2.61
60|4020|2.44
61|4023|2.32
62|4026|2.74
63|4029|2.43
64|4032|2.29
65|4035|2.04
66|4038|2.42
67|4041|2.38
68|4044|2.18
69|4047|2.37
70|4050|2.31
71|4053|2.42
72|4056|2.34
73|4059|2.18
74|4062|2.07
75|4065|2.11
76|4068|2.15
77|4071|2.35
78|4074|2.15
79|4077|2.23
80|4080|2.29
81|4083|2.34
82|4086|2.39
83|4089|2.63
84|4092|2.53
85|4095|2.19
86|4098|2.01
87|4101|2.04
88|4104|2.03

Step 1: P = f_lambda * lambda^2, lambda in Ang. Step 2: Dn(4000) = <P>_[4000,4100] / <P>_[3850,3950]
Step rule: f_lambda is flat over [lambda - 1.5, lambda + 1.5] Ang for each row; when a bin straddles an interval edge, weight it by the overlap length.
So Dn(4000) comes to 1.9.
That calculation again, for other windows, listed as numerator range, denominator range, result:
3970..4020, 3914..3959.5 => 1.62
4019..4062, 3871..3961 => 1.83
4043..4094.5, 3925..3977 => 2.11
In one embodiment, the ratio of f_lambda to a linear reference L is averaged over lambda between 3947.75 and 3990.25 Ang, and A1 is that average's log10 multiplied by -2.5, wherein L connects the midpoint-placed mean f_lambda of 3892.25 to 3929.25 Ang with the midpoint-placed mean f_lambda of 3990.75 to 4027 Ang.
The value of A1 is 0.31 mag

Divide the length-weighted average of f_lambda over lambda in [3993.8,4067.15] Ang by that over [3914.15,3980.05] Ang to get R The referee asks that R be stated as 1.9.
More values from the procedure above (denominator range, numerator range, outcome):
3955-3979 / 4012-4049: 2.01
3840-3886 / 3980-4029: 1.97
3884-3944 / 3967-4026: 1.53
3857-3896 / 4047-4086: 1.85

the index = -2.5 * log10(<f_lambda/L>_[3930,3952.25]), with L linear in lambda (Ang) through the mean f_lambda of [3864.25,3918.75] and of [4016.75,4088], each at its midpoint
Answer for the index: 0.42 mag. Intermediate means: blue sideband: 1.41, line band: 1.15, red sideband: 2.31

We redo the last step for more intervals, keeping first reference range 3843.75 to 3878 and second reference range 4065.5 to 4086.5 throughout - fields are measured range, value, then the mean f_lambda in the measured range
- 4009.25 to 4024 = -0.24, 2.44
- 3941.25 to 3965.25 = 0.12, 1.46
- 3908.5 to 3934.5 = 0.11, 1.32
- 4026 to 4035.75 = -0.16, 2.34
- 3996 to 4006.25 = -0.18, 2.21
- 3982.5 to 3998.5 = -0.18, 2.16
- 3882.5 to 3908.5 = -0.08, 1.45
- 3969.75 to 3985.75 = 0.14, 1.56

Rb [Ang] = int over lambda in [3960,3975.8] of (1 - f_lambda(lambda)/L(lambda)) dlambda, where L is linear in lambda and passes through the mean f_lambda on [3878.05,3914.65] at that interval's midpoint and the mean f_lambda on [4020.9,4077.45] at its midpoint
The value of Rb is 7.50 Ang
